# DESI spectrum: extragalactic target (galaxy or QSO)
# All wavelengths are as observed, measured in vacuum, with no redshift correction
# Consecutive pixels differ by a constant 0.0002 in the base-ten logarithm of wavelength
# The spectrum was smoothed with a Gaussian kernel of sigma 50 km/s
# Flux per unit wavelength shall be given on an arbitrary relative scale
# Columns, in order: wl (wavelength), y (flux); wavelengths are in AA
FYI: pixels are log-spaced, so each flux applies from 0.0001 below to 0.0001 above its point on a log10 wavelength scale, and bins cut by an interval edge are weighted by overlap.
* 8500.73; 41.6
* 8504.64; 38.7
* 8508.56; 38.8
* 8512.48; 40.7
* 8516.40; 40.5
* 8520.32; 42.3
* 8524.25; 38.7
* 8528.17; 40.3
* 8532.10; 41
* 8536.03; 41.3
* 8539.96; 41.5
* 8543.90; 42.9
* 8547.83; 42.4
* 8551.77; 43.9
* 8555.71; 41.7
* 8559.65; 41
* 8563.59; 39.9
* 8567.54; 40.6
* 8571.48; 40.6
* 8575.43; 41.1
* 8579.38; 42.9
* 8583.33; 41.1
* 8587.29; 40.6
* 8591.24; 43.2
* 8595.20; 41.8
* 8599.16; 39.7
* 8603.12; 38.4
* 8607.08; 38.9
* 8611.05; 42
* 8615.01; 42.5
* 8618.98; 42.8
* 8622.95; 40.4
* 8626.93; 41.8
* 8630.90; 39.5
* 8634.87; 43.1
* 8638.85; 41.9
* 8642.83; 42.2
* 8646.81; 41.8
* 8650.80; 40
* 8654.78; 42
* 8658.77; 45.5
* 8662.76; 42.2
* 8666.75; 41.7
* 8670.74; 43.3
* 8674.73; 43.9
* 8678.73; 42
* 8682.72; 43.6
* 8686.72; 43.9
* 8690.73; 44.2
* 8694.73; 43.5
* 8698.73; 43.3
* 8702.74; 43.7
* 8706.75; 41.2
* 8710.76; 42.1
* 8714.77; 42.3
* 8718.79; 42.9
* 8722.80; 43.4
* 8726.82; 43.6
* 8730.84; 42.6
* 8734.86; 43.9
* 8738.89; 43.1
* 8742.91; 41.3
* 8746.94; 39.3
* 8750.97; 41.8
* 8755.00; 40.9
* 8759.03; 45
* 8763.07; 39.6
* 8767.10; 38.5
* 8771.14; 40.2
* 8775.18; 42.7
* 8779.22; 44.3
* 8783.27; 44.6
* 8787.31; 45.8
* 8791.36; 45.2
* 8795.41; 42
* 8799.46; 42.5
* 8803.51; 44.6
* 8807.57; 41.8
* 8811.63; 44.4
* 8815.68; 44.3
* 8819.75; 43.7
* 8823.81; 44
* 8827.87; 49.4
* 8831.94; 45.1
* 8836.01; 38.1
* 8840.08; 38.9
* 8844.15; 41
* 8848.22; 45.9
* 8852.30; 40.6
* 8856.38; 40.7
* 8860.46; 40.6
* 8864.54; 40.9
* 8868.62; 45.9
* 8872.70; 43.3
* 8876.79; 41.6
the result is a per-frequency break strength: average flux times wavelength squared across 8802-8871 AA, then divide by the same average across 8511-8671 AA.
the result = 1.1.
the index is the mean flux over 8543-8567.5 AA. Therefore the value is 41.8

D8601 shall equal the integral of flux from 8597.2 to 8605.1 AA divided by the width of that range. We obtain 39.1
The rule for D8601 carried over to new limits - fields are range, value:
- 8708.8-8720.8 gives 42.4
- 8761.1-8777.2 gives 40.3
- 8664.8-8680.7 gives 42.7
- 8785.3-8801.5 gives 43.9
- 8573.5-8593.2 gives 41.8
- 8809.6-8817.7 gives 44.4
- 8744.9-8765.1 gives 41.3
